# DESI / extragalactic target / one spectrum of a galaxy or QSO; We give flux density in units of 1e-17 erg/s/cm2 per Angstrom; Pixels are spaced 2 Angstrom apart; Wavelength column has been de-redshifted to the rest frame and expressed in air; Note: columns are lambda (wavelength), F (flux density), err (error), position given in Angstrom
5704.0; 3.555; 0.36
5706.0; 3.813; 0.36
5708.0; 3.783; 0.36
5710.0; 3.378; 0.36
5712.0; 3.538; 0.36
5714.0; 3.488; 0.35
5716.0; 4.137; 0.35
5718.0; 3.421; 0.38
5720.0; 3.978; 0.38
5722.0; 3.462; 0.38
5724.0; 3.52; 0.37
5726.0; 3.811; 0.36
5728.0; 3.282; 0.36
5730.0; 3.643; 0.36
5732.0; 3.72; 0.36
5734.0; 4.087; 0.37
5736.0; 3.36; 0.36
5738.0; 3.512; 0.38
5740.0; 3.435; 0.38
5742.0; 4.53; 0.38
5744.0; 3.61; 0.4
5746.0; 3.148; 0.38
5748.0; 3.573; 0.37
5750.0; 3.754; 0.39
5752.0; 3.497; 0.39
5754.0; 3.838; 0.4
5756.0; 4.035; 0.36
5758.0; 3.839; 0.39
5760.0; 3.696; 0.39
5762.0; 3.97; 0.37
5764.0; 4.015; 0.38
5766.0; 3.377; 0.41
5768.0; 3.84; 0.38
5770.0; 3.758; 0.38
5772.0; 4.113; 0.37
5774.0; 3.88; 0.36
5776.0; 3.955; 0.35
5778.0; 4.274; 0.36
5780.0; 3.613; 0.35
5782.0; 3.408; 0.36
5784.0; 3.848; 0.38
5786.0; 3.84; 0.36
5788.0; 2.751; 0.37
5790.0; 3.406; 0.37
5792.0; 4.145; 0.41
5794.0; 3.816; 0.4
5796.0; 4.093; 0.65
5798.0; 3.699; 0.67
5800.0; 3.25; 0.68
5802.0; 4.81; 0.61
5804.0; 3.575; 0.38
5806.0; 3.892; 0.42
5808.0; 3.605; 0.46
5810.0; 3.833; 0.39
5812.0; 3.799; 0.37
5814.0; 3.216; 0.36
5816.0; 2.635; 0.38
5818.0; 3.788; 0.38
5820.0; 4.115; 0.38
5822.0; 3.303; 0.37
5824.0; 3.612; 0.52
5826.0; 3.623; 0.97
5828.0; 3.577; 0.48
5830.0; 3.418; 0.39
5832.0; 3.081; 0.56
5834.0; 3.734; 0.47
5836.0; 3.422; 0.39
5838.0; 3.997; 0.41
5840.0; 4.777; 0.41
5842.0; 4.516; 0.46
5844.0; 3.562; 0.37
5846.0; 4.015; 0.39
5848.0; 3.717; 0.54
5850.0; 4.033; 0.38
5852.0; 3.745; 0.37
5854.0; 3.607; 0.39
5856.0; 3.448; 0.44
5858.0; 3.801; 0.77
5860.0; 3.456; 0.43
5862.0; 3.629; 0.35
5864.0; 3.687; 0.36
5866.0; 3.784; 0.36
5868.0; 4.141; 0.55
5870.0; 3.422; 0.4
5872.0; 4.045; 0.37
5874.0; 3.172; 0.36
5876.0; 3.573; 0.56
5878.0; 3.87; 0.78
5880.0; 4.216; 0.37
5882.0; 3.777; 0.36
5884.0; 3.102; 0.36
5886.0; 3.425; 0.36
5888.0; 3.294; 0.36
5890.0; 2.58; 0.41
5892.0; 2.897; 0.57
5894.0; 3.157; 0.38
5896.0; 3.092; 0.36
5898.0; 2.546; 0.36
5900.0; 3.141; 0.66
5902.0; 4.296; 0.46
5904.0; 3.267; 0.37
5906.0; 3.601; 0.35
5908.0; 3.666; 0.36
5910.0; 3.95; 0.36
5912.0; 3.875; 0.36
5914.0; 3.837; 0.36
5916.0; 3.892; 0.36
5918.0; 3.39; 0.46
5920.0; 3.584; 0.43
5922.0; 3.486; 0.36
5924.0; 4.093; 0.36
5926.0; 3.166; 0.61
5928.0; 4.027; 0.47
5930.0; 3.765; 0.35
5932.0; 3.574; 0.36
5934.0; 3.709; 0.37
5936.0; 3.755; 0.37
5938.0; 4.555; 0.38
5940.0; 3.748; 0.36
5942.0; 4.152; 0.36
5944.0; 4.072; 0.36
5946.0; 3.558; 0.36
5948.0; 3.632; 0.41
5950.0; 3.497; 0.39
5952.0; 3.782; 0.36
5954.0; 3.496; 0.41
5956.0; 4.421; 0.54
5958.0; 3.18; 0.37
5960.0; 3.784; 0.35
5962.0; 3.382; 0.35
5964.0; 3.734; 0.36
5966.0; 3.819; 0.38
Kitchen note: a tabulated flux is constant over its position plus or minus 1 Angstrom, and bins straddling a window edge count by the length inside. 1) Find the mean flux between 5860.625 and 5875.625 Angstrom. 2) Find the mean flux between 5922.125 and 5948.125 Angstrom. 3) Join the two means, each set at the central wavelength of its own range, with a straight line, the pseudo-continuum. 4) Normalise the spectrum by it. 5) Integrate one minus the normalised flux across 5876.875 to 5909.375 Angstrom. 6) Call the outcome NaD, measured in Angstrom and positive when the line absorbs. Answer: 3.1 Angstrom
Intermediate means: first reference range 3.69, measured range 3.38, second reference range 3.83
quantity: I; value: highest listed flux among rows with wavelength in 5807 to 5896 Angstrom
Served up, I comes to 4.777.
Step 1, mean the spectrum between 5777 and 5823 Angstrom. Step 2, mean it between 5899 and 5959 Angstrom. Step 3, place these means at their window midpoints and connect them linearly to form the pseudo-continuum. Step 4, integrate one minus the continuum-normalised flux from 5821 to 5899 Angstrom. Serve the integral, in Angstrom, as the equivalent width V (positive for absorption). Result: 2.6 Angstrom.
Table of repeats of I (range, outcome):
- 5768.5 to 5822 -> 4.81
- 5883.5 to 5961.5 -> 4.555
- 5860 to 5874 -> 4.141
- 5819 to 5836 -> 4.115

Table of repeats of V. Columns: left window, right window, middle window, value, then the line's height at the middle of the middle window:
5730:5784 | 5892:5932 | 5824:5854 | -1.1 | 3.65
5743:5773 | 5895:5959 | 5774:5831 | 0.7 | 3.72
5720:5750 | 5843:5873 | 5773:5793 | -0.2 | 3.68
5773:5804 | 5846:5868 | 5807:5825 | 1.0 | 3.76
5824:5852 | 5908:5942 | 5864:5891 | 1.5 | 3.79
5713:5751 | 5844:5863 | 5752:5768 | -0.6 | 3.67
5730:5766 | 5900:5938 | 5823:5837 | 0.9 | 3.73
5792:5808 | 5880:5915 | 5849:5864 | -0.3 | 3.6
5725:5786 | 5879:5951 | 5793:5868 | -1.0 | 3.68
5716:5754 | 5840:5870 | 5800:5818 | 0.5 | 3.75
